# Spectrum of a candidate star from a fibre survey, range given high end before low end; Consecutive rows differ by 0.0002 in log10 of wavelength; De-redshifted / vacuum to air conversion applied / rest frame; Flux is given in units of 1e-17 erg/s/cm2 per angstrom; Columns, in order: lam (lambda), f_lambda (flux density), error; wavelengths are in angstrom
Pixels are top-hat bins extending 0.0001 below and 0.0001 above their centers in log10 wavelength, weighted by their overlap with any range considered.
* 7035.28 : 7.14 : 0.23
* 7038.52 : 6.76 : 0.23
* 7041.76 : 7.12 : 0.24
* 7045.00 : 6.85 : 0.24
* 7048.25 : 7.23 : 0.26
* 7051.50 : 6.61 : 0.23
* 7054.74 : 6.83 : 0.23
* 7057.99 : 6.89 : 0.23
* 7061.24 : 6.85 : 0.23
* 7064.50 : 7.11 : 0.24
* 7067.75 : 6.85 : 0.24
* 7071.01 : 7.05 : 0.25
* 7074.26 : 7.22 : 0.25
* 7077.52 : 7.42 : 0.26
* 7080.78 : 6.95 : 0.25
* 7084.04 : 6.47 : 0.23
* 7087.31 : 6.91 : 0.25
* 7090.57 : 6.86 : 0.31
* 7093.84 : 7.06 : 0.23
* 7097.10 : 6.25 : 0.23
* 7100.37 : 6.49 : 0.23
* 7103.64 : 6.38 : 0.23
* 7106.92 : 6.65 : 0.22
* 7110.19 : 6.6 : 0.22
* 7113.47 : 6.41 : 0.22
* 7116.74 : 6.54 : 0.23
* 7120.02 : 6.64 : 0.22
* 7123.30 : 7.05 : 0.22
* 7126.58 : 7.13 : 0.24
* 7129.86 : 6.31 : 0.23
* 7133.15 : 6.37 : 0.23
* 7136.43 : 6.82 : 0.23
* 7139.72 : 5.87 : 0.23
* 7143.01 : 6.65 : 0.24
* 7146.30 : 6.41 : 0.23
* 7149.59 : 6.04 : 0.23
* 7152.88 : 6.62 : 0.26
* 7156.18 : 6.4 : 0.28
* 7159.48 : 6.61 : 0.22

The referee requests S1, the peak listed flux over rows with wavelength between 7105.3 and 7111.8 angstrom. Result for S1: 6.65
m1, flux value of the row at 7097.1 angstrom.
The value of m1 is 6.25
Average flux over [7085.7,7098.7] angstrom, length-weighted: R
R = 6.78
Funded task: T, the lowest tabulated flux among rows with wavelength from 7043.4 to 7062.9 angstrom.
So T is 6.61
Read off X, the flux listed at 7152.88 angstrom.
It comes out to 6.62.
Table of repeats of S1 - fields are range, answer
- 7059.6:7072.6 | 7.11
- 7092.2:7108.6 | 7.06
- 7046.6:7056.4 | 7.23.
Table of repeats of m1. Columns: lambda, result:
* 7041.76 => 7.12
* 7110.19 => 6.6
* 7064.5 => 7.11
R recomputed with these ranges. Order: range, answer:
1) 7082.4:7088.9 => 6.68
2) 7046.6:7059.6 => 6.89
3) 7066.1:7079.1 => 7.14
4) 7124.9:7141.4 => 6.5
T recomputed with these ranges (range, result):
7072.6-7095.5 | 6.47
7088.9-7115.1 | 6.25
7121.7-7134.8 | 6.31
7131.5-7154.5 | 5.87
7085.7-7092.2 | 6.86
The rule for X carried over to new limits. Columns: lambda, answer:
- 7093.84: 7.06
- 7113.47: 6.41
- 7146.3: 6.41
